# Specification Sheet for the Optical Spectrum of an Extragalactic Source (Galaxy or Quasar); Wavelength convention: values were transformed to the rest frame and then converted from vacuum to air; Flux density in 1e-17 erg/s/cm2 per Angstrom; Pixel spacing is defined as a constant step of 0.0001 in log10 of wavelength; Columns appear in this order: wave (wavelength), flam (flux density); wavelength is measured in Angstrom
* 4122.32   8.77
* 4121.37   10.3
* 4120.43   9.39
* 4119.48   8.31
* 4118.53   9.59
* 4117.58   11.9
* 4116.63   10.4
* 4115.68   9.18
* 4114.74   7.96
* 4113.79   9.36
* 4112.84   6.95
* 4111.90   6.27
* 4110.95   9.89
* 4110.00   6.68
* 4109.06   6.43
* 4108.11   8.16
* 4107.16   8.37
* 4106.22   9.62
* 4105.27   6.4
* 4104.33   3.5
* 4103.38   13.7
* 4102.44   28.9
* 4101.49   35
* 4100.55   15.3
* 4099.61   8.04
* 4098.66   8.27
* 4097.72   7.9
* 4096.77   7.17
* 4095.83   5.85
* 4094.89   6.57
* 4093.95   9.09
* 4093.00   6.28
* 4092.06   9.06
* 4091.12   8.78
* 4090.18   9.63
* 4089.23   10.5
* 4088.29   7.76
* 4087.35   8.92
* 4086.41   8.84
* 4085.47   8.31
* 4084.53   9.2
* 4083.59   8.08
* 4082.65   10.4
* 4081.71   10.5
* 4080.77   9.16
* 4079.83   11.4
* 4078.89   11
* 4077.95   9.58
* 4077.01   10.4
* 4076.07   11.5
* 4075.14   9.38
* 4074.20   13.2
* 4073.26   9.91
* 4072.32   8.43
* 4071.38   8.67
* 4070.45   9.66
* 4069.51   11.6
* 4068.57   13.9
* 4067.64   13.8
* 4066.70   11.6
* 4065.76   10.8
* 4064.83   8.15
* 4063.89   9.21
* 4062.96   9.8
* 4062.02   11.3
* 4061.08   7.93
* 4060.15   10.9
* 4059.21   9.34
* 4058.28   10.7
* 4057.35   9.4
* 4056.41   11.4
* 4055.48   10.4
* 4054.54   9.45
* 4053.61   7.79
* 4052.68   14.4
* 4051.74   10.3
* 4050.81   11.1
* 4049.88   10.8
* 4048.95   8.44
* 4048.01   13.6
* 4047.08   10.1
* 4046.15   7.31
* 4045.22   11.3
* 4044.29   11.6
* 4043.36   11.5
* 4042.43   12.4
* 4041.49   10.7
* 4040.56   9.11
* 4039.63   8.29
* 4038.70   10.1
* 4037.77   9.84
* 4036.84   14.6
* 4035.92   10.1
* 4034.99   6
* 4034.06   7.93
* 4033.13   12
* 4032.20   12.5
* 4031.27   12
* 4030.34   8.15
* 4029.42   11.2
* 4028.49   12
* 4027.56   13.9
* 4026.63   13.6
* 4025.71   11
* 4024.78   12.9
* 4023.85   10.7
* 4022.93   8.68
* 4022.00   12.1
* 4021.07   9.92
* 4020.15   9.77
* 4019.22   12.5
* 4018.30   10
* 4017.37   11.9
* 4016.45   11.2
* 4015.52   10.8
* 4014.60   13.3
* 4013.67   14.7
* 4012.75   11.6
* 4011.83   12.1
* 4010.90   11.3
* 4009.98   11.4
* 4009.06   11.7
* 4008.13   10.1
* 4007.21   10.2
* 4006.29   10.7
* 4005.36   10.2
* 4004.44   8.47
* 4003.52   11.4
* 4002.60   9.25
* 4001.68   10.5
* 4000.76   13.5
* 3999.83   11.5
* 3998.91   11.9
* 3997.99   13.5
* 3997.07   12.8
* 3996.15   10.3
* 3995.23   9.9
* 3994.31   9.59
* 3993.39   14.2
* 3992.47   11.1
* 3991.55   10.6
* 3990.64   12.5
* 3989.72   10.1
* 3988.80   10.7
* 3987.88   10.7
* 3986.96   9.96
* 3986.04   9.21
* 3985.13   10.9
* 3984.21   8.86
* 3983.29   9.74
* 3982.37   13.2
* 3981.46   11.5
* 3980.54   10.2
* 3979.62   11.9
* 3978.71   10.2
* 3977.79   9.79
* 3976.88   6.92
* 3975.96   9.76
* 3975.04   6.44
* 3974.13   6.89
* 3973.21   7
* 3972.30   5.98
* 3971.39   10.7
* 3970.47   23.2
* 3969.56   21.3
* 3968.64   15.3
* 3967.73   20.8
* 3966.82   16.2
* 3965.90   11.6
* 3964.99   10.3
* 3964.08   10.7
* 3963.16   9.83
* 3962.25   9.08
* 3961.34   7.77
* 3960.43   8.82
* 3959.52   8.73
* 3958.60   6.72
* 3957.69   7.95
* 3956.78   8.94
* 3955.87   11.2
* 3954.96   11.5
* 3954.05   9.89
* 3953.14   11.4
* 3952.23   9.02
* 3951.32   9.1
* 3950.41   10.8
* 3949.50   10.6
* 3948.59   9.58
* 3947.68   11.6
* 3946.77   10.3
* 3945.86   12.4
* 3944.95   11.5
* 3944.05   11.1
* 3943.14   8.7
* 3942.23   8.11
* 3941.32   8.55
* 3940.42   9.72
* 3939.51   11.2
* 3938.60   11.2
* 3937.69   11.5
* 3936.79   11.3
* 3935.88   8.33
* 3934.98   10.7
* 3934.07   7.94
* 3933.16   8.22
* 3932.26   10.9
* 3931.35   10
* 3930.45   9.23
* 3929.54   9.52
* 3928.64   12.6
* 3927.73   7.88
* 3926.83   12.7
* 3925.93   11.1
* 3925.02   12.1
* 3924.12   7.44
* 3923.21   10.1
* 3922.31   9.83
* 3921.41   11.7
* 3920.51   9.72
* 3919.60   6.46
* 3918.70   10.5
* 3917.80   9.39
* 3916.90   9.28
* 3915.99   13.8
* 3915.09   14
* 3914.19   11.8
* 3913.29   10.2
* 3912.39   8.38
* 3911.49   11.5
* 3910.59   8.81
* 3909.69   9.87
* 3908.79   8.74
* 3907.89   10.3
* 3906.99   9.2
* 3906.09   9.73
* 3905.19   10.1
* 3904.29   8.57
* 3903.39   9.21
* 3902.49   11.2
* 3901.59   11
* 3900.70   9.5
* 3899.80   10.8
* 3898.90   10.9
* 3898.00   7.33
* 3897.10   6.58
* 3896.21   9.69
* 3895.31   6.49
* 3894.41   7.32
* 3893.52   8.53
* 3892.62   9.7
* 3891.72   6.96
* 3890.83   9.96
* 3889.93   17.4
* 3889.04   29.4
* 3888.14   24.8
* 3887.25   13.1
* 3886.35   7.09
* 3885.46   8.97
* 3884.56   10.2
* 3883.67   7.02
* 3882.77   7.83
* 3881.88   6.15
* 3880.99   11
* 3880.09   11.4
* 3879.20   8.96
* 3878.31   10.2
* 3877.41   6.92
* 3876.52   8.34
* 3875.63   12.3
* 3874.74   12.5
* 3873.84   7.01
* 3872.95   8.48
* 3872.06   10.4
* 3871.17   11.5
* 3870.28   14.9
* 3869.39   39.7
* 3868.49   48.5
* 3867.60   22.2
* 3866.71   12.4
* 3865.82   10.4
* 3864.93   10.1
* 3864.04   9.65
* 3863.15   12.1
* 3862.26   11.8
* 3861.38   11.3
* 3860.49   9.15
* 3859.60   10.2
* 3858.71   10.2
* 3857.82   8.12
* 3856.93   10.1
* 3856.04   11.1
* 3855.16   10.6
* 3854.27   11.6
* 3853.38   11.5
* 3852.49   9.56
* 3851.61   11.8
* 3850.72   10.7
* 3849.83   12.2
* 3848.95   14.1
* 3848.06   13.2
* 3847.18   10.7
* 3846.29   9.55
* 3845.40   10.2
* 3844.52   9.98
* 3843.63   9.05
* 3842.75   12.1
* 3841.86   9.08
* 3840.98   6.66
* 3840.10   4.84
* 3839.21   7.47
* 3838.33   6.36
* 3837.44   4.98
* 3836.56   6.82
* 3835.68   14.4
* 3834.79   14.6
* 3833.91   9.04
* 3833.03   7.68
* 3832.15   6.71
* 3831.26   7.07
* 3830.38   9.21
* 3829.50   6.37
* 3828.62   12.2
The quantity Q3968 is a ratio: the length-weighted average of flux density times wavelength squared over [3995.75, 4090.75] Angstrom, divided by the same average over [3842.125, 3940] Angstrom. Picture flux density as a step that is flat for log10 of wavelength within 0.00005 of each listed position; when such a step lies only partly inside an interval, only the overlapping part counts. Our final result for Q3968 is 1.03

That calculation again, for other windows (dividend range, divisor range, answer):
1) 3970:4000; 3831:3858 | 1.17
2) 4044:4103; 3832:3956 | 1.07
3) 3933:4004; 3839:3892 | 0.93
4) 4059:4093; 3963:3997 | 0.92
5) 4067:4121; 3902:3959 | 1.08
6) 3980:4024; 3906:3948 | 1.13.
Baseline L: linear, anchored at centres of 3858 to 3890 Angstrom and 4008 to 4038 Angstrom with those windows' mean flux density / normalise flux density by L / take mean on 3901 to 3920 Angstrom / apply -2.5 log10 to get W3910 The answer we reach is 0.26 mag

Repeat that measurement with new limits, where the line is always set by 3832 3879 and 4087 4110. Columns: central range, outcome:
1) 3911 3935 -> 0.10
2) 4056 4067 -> 0.05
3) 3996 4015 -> -0.06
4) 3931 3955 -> 0.10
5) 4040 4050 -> 0.00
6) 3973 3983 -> 0.16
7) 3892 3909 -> 0.23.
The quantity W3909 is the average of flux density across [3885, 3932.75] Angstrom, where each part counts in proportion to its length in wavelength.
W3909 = 10.6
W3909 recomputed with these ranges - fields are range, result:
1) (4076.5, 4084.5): 10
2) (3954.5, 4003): 11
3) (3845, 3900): 12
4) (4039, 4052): 10.5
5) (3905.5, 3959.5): 10.1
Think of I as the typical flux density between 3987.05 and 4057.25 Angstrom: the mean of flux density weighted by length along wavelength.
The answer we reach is 11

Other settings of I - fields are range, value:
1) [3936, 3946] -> 10.3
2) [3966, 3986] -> 11.7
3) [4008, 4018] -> 11.8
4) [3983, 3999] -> 10.9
